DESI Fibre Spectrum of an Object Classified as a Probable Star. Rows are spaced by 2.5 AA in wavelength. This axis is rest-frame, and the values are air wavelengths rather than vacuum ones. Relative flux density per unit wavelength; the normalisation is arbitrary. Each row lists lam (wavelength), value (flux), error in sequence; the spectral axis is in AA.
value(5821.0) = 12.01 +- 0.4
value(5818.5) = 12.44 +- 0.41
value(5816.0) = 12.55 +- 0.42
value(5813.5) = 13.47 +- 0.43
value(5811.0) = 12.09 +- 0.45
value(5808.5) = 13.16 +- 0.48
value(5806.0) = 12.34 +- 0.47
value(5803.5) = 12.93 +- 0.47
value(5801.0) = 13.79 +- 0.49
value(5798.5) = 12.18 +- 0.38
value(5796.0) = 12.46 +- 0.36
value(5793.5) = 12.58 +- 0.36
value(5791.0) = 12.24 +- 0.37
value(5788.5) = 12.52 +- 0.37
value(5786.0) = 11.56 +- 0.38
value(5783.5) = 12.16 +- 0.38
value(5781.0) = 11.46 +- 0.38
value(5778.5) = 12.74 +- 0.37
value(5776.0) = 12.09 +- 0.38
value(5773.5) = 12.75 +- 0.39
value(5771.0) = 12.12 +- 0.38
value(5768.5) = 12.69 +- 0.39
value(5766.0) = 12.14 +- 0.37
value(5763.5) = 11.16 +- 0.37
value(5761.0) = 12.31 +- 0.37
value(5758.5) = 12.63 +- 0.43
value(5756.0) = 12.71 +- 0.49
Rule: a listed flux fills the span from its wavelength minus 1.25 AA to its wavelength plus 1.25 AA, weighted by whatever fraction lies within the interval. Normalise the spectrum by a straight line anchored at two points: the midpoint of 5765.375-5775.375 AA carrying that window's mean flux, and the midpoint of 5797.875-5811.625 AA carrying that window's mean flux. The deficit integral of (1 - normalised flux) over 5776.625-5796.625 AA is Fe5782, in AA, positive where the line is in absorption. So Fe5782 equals 0.6 AA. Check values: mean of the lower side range 12.4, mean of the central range 12.2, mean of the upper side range 12.8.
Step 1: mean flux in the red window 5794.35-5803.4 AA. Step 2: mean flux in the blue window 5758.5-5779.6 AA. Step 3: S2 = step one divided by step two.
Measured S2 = 1.0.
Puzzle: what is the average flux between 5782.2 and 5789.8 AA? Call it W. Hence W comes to 12.1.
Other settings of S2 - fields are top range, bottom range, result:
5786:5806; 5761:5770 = 1.04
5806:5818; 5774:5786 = 1.05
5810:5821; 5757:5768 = 1.04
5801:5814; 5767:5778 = 1.03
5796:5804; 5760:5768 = 1.08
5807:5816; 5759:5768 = 1.07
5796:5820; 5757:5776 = 1.04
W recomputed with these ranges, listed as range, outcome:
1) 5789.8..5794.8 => 12.4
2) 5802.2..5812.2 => 12.6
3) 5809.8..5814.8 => 12.8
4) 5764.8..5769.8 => 12.4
